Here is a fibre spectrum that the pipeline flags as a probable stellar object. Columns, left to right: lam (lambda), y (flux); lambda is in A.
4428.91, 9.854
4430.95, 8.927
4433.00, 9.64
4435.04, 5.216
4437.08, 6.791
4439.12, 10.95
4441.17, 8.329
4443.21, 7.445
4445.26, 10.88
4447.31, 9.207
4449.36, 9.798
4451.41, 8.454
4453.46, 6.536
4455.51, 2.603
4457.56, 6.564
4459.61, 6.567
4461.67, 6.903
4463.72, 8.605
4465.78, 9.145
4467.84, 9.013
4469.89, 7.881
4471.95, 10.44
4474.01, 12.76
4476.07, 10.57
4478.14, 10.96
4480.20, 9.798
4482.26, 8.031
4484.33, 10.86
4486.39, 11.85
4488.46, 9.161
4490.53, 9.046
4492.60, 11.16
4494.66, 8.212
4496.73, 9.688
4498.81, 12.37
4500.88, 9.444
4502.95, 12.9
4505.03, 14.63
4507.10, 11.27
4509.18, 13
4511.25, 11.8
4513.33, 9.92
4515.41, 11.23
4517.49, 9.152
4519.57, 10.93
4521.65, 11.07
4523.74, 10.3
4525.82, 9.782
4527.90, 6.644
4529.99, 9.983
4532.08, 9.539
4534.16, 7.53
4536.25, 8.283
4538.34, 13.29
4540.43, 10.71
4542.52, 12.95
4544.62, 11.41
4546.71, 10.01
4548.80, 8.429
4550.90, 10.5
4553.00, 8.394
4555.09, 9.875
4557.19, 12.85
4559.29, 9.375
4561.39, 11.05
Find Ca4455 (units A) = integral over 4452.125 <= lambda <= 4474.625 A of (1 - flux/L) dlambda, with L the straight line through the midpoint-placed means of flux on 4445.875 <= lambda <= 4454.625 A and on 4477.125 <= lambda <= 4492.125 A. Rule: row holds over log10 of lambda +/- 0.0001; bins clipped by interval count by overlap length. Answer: 3.23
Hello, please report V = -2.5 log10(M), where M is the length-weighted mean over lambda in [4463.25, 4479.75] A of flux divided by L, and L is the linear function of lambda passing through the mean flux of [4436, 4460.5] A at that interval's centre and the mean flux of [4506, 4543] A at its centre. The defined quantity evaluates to -0.16 mag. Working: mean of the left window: 7.84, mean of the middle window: 9.96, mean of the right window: 10.4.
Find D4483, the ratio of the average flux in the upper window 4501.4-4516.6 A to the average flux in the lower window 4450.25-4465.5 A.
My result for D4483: 1.77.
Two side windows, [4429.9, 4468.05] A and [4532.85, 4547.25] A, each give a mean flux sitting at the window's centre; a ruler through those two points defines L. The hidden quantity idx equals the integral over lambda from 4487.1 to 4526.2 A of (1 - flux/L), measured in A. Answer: -4.84 A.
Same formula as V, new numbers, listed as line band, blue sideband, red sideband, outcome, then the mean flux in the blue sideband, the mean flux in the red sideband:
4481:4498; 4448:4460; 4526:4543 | -0.20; 6.83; 9.76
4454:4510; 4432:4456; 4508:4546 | -0.06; 8.11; 10.4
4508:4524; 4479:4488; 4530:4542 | -0.09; 10.1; 10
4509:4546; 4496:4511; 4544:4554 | 0.04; 11.9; 9.68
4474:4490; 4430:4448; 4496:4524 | -0.01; 8.58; 11.3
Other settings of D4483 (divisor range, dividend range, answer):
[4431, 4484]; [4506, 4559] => 1.21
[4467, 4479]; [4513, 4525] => 1.02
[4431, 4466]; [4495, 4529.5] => 1.38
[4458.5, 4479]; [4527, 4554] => 1.06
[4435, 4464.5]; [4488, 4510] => 1.43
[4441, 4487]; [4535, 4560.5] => 1.19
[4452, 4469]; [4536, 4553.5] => 1.51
